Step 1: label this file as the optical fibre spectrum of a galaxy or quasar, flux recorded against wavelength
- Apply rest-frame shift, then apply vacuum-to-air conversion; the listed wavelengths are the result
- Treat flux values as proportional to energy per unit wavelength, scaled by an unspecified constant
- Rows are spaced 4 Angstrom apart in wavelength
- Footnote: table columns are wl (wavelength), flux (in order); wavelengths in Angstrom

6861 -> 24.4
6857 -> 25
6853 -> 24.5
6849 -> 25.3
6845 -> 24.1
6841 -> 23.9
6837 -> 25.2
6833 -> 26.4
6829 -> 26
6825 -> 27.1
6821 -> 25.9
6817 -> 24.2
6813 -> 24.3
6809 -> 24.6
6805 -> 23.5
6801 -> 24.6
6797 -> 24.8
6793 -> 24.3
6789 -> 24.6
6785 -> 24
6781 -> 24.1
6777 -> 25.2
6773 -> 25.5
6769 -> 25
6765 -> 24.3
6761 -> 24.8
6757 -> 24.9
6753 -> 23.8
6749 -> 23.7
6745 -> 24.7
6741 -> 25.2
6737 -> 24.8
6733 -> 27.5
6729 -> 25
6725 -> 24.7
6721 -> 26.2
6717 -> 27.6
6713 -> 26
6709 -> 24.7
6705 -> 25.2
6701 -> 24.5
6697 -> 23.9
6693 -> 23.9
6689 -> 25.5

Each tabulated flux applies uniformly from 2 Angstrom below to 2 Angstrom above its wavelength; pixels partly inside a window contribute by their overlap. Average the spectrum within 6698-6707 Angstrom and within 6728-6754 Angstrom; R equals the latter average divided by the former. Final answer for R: 1.0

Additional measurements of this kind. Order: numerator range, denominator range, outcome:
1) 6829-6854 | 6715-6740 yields 0.96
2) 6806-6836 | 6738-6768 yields 1.04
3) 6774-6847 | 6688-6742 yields 0.98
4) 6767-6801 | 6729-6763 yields 0.99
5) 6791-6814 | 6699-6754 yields 0.96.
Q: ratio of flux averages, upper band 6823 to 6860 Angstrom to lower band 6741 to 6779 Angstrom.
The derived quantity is 1.02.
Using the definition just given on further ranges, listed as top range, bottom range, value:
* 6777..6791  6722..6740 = 0.95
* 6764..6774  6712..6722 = 0.93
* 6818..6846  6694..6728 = 1.01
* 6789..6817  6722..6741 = 0.95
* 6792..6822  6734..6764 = 0.99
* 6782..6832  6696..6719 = 0.98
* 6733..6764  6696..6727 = 0.97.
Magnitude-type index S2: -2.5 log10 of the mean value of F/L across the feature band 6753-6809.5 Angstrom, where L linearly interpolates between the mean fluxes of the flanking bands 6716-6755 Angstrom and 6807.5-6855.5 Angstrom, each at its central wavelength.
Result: 0.03 mag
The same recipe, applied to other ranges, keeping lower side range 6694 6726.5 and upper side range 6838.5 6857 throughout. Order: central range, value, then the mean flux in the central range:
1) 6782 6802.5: 0.02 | 24.4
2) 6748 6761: 0.03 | 24.3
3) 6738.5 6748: 0.01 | 24.8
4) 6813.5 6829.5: -0.04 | 25.6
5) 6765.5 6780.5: 0.00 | 25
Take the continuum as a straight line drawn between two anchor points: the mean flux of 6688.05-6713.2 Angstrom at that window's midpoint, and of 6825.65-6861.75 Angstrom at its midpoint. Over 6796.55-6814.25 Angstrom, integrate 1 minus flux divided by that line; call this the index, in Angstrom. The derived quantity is 0.5 Angstrom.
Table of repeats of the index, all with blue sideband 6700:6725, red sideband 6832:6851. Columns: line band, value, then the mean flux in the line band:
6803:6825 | 0.3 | 24.7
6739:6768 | 1.1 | 24.5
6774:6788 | 0.4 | 24.5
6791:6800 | 0.2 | 24.6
